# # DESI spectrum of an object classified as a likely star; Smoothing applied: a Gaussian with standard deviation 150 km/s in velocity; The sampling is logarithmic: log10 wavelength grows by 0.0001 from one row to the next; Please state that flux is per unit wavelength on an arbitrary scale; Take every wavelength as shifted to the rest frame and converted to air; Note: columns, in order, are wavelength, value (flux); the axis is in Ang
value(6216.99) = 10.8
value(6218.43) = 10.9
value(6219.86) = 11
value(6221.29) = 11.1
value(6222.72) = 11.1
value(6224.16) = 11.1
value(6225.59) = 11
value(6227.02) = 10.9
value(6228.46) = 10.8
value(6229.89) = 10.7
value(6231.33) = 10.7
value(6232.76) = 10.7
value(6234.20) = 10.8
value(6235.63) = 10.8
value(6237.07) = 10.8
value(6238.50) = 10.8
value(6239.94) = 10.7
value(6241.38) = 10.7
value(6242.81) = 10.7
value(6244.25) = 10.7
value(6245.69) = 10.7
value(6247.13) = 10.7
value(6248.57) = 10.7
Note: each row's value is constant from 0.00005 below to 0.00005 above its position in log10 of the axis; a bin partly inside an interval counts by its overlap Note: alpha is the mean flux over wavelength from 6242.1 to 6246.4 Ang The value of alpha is 10.7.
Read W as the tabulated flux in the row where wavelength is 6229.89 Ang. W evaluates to 10.7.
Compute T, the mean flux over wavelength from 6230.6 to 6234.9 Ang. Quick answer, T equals 10.7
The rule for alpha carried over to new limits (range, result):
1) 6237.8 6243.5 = 10.7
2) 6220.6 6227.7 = 11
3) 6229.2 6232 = 10.7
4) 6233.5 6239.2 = 10.8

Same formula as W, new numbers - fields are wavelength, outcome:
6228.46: 10.8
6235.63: 10.8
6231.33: 10.7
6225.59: 11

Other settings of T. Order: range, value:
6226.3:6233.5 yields 10.8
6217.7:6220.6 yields 10.9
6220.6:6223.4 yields 11.1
